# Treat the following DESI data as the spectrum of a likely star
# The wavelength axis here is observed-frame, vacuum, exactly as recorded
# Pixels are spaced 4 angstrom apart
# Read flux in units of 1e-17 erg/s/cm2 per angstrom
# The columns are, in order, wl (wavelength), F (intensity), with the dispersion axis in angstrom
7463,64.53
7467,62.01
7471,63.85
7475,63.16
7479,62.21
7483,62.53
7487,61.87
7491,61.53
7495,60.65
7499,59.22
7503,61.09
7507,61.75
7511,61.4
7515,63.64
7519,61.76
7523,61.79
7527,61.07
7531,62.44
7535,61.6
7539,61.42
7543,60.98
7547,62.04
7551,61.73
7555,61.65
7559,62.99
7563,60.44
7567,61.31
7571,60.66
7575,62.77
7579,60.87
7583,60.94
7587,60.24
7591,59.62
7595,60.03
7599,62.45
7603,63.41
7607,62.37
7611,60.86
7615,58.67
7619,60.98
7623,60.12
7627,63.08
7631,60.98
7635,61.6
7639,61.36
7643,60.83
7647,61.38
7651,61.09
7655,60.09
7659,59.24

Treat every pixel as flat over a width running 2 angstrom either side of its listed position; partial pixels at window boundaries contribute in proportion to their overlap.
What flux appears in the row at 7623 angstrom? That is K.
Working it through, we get 60.12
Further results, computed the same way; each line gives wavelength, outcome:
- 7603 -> 63.41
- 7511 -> 61.4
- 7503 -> 61.09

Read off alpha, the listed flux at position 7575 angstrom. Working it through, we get 62.77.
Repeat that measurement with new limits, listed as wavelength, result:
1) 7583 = 60.94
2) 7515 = 63.64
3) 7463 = 64.53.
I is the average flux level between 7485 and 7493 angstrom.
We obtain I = 61.7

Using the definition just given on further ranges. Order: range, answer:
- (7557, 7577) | 61.6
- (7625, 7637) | 61.9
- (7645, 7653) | 61.2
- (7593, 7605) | 62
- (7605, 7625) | 60.6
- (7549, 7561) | 62.1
